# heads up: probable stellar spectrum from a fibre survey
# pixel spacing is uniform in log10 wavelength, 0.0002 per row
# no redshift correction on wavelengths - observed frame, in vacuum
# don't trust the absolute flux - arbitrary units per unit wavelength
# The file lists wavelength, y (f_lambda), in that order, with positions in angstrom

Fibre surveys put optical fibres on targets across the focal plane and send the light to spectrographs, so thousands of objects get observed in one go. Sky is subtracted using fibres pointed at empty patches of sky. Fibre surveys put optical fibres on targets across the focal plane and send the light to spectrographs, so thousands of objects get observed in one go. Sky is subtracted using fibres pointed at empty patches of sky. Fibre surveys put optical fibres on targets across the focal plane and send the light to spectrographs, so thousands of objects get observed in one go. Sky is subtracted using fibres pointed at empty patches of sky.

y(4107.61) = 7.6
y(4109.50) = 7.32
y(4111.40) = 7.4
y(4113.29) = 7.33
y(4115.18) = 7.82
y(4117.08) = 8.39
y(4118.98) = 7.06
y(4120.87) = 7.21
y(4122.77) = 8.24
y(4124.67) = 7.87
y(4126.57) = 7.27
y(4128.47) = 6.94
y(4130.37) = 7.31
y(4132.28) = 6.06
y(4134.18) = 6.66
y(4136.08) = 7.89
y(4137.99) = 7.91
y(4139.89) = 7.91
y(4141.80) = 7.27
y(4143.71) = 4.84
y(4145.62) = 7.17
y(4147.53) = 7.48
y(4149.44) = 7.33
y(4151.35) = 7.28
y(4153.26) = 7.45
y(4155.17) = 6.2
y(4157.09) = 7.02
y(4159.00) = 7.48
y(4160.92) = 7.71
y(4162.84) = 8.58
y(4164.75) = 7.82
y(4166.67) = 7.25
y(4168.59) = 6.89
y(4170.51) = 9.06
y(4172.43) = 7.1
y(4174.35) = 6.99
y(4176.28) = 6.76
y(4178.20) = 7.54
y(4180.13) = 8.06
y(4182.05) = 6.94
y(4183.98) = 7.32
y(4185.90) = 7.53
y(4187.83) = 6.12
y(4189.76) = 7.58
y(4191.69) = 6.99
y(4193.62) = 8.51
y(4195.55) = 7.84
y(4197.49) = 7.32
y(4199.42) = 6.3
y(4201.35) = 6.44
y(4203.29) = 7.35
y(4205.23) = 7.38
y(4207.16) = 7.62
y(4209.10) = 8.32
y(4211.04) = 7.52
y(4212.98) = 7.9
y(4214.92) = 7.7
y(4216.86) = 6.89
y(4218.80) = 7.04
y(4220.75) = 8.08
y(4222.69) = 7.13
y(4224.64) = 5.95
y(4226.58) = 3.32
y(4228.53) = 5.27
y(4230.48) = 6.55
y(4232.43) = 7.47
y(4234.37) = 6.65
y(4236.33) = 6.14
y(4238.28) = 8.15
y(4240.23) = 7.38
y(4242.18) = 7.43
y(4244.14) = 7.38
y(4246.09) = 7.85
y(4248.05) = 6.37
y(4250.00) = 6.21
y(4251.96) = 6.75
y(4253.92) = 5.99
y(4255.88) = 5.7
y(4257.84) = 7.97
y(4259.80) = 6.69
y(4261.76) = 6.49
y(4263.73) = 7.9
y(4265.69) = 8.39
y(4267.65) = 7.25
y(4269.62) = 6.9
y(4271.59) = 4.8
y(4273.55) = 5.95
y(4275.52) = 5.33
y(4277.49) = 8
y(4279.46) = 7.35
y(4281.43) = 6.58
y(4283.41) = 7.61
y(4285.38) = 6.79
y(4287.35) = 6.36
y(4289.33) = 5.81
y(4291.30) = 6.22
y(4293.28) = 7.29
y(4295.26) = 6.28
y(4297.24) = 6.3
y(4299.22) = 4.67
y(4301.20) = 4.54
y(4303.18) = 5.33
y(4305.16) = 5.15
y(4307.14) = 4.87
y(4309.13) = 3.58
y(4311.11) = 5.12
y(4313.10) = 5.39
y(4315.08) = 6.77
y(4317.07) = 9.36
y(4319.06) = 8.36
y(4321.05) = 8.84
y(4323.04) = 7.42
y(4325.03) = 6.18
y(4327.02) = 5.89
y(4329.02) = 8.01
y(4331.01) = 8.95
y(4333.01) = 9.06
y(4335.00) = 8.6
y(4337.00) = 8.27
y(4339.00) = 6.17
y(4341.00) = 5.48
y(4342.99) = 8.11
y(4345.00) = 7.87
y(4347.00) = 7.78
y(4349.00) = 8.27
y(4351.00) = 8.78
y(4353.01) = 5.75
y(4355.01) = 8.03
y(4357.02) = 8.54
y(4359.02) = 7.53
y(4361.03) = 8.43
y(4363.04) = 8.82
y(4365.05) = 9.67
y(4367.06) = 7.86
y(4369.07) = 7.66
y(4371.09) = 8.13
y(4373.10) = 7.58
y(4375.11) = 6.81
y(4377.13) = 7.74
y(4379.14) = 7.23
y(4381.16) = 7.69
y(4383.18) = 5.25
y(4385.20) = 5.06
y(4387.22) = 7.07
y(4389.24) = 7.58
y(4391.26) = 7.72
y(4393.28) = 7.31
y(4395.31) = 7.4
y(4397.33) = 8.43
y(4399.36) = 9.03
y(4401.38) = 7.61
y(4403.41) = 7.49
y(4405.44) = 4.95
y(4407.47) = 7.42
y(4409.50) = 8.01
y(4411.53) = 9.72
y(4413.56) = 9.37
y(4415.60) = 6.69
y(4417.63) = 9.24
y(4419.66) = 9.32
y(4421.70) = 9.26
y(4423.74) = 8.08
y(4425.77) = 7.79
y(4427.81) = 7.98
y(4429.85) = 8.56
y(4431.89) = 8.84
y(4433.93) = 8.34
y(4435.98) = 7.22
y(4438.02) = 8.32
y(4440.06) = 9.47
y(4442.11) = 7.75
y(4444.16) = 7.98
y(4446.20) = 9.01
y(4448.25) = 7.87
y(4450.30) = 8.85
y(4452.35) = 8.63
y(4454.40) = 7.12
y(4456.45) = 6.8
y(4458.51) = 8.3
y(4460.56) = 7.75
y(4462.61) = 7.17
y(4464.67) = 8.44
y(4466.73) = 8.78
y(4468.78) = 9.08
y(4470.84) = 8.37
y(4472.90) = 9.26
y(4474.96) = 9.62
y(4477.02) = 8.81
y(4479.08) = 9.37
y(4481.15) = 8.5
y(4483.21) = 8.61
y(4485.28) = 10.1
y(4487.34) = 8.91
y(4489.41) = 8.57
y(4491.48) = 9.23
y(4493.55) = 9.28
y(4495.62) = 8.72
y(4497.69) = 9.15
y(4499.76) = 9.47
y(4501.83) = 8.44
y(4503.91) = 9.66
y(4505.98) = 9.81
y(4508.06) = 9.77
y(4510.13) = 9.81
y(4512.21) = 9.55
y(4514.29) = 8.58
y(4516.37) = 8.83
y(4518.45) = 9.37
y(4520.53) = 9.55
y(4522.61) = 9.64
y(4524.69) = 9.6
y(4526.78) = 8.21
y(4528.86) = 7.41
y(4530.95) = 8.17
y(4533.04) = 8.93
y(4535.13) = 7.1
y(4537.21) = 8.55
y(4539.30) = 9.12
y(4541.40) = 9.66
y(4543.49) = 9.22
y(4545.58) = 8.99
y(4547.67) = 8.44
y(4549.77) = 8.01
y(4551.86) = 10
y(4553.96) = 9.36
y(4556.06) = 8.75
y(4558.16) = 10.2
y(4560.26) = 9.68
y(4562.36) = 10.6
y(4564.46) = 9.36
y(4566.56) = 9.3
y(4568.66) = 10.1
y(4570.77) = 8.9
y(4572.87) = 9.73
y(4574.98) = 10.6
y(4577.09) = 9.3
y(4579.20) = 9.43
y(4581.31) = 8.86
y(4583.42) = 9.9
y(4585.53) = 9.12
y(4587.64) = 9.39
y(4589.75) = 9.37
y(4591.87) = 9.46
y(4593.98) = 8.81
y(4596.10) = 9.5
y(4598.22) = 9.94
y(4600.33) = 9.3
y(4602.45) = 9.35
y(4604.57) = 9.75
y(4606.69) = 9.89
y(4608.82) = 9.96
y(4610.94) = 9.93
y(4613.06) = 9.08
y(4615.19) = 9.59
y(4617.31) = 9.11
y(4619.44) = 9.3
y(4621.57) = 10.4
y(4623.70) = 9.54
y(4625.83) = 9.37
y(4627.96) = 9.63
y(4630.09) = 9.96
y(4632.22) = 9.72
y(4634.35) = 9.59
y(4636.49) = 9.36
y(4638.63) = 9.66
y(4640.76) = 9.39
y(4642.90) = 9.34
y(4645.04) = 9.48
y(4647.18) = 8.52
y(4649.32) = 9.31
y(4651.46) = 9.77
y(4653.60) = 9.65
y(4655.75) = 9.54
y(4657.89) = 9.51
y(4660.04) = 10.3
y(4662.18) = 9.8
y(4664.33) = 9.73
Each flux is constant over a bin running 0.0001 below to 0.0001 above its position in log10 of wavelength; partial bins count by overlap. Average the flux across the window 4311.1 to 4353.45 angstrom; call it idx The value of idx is 7.55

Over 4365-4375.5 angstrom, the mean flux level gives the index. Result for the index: 7.86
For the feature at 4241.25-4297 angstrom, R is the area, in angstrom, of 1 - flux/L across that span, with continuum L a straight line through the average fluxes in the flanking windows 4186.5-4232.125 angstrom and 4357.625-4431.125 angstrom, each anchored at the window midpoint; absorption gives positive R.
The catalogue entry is 3.9 angstrom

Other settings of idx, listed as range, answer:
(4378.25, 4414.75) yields 7.46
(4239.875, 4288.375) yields 6.85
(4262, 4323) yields 6.45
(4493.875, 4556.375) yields 9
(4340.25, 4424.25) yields 7.76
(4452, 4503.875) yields 8.68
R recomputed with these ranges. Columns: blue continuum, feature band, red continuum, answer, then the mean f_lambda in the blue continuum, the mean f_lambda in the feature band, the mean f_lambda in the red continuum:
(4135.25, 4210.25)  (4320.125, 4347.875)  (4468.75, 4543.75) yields 1.9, 7.35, 7.61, 9.02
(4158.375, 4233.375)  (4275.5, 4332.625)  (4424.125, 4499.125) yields 8.9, 7.22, 6.54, 8.52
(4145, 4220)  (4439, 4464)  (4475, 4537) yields 1.9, 7.38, 8.06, 9.01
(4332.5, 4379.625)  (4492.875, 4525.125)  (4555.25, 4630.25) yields -1.3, 7.84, 9.32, 9.57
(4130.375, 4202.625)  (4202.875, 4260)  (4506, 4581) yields 4.9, 7.26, 6.94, 9.2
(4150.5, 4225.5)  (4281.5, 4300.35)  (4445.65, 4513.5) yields 3.6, 7.36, 6.36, 8.81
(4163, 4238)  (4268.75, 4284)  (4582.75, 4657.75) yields 2.1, 7.15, 6.53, 9.51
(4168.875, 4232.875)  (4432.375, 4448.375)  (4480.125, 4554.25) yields 0.5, 7.14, 8.28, 9.01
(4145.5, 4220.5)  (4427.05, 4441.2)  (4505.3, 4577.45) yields 0.4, 7.39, 8.39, 9.2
